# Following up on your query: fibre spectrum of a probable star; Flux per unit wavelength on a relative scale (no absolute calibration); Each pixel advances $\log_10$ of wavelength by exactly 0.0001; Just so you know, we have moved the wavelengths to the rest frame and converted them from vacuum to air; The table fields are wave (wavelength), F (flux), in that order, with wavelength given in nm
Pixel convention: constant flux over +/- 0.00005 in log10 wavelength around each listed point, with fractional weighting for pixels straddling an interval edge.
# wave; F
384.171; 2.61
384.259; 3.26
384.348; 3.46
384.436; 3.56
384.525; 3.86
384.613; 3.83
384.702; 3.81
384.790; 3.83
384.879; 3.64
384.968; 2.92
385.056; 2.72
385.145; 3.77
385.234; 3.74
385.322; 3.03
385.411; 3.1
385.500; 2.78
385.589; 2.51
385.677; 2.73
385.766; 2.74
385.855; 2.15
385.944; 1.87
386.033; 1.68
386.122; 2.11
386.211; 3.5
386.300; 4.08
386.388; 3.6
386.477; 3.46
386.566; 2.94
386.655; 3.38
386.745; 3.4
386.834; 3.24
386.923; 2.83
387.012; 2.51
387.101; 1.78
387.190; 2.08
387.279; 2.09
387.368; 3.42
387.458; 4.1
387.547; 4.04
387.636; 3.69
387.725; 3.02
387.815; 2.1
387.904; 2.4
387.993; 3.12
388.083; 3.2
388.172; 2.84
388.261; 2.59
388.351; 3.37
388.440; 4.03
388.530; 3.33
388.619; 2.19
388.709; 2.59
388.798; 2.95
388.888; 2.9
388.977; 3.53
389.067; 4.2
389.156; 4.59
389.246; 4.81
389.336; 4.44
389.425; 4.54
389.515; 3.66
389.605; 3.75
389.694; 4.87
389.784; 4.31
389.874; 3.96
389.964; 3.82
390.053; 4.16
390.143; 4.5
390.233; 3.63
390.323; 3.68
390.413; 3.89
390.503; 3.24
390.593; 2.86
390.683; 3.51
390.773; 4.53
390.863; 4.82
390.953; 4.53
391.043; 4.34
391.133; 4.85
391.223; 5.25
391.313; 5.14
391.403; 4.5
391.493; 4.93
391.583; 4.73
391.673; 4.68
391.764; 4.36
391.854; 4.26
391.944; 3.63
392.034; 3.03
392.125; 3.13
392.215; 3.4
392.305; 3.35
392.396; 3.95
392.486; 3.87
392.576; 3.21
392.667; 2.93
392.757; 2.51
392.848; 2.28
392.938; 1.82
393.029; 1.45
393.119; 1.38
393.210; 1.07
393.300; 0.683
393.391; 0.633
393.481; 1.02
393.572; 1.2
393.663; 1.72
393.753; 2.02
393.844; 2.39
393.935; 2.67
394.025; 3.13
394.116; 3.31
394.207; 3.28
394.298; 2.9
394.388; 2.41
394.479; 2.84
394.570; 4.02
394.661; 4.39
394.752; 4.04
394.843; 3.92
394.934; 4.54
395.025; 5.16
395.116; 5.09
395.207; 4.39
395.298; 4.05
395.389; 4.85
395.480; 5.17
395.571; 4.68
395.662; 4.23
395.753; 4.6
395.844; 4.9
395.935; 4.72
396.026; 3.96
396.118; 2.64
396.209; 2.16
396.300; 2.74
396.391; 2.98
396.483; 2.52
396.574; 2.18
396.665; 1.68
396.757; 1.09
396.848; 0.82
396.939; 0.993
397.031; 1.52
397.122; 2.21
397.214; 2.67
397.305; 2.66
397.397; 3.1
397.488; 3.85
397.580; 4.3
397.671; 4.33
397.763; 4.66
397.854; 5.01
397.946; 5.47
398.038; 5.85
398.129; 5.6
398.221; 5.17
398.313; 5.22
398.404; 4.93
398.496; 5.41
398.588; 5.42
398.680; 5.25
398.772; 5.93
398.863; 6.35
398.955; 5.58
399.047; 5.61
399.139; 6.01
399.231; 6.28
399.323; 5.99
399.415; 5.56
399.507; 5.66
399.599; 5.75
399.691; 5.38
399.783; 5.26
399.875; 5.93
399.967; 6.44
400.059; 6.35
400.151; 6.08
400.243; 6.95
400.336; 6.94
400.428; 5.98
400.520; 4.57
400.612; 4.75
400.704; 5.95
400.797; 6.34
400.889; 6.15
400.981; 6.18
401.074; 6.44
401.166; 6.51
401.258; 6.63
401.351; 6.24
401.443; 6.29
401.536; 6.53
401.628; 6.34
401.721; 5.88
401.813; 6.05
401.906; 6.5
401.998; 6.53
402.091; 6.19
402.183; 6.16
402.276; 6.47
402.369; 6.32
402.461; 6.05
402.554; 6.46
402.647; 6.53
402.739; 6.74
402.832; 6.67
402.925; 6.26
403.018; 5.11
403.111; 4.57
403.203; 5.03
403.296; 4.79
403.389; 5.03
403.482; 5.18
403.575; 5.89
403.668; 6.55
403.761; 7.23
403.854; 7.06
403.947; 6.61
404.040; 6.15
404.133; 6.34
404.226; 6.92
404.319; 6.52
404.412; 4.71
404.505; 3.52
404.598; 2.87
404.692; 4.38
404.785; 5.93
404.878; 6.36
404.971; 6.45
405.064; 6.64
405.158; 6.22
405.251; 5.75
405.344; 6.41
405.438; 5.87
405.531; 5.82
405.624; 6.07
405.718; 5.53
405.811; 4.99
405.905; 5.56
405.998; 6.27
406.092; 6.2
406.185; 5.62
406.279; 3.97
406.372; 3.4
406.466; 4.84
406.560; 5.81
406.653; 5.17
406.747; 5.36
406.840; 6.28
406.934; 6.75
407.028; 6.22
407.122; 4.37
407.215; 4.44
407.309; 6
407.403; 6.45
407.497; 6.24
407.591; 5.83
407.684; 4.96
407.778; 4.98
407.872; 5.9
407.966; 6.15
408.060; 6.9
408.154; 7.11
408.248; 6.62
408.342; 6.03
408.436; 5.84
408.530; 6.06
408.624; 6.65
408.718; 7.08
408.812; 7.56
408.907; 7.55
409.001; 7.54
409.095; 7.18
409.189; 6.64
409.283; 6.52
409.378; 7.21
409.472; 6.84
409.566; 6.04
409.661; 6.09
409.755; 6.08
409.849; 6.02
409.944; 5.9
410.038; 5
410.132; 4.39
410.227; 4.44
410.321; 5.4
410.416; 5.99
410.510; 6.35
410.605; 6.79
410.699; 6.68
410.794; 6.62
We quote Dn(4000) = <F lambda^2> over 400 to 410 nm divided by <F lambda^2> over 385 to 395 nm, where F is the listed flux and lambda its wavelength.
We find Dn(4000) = 2.0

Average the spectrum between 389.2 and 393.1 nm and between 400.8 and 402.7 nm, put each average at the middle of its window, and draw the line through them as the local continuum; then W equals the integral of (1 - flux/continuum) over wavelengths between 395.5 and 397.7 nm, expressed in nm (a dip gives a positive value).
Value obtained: 0.91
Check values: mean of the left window 3.87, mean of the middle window 3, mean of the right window 6.33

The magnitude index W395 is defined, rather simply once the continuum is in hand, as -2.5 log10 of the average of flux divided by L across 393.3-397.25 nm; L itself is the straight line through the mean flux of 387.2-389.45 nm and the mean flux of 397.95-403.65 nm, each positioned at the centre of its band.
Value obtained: 0.48 mag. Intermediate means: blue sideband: 3.33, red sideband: 5.91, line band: 3.05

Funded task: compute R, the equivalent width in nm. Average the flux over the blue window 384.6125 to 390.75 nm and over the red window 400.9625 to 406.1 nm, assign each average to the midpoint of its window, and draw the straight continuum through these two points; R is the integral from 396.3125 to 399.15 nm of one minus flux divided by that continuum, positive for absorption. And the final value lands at 0.600 nm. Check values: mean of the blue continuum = 3.3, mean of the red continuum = 5.97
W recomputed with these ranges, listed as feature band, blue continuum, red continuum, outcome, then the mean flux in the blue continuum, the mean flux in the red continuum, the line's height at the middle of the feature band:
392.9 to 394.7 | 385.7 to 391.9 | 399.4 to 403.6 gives 0.93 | 3.57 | 6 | 4.52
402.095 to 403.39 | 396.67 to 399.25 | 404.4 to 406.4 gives -0.23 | 4.27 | 5.42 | 5.01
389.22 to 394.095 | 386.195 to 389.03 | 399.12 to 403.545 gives 0.53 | 3.07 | 6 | 3.93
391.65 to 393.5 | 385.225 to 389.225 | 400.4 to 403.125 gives 0.64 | 3.02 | 6.13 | 4.16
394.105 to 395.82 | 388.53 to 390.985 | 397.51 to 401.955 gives 0.26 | 3.86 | 5.78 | 4.86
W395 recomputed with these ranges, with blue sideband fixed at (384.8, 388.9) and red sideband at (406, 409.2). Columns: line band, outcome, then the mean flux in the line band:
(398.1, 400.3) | -0.20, 5.76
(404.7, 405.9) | -0.05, 5.94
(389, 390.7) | -0.18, 4.02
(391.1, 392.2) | -0.19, 4.34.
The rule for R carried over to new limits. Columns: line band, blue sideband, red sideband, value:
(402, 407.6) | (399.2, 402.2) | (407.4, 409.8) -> 0.46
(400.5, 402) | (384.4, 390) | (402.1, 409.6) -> -0.24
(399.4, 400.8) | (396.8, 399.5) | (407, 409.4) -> -0.28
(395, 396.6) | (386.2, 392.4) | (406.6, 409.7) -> 0.21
